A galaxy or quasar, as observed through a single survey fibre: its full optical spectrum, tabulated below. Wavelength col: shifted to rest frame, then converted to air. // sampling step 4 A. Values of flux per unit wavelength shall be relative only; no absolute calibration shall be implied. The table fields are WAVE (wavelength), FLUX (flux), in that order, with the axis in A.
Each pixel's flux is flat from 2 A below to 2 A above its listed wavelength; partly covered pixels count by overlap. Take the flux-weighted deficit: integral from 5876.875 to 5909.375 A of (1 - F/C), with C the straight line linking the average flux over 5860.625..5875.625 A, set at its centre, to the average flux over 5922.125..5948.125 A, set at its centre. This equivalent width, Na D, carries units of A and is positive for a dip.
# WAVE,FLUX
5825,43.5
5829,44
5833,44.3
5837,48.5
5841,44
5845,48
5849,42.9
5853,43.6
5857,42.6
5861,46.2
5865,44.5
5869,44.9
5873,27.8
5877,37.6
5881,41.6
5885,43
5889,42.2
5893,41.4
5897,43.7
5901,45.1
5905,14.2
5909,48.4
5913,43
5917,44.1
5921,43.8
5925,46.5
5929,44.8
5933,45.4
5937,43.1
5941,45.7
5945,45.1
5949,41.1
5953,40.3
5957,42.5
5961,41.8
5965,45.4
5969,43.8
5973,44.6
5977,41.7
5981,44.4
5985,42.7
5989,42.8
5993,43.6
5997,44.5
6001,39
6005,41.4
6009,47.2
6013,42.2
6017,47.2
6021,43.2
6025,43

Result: 1.92 A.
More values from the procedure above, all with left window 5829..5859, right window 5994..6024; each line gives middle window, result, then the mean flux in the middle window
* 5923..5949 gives -0.4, 44.8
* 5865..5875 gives 1.5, 38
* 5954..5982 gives 0.3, 43.3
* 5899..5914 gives 2.4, 37.3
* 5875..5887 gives 1.0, 40.7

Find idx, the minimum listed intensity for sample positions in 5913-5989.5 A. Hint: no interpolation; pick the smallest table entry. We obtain 40.3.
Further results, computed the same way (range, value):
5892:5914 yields 14.2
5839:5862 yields 42.6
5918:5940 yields 43.1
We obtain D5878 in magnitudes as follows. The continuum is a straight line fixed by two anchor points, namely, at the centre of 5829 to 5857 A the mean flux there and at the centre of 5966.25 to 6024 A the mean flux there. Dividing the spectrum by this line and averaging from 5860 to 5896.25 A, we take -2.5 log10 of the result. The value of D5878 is 0.09 mag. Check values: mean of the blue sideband 44.9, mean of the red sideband 43.5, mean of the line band 41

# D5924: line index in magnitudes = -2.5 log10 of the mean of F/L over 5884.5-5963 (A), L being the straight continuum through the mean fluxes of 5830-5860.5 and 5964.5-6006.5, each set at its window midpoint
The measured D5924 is 0.040 mag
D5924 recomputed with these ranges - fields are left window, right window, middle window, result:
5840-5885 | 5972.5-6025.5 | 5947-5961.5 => 0.041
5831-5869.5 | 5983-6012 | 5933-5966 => 0.011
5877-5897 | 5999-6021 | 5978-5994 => -0.005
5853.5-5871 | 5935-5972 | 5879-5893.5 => 0.051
